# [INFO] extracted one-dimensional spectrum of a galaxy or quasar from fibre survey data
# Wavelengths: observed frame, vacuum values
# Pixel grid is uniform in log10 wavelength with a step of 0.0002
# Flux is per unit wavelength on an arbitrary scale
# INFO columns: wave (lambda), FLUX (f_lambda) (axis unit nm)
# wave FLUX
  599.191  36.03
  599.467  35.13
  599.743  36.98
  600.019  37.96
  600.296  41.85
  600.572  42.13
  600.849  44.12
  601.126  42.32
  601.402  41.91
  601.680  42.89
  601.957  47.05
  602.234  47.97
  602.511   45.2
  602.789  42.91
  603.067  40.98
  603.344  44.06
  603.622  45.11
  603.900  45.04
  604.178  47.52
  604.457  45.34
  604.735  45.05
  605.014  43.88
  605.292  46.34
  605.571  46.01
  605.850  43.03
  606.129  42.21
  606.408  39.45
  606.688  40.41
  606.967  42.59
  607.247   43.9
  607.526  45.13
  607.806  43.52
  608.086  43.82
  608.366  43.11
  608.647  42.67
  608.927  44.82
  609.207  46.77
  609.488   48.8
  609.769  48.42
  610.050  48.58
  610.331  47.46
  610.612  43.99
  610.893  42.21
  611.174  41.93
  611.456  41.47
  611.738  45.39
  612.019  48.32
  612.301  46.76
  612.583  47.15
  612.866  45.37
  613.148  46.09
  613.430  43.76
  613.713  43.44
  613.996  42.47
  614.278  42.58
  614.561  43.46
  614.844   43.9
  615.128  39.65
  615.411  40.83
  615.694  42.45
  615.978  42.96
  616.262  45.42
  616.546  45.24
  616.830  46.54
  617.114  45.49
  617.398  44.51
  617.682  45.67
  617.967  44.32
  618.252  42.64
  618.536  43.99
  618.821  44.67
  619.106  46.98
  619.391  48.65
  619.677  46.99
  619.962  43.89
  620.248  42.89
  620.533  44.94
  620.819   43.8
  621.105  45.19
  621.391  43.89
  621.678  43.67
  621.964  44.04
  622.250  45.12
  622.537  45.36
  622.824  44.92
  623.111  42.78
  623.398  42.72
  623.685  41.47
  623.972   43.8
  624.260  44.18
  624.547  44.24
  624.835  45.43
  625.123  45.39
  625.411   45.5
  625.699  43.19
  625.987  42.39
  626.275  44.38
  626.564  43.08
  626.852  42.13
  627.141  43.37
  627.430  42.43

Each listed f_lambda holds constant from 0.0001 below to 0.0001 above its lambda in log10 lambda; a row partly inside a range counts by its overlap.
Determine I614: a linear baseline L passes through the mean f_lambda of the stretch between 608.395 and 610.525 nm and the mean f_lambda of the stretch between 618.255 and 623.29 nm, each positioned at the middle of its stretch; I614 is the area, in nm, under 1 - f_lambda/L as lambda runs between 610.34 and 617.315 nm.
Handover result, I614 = 0.26 nm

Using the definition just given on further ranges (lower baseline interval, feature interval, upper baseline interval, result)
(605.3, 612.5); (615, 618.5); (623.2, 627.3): 0.02 nm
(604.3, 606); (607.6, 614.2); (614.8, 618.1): -0.09 nm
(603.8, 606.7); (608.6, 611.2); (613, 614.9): -0.11 nm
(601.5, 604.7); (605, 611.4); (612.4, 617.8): 0.04 nm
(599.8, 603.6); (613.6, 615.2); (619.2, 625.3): 0.05 nm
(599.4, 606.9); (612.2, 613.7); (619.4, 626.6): -0.07 nm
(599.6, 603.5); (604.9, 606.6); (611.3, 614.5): 0.00 nm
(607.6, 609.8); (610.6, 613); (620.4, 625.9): 0.01 nm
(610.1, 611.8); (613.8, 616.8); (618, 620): 0.11 nm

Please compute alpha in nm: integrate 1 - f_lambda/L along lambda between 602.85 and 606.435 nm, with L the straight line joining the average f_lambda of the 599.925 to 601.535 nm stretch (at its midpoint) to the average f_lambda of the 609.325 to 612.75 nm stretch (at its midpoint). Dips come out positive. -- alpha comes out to -0.08 nm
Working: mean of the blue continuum 41.8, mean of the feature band 44.3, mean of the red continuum 45.9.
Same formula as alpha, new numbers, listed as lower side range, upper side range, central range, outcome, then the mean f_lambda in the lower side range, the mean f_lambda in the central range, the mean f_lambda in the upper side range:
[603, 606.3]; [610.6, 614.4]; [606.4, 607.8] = 0.058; 44.6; 42.7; 44.4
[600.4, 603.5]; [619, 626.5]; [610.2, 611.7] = 0.018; 43.8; 43.5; 44.4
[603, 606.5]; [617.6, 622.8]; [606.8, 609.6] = -0.001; 44.3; 44.4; 44.8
